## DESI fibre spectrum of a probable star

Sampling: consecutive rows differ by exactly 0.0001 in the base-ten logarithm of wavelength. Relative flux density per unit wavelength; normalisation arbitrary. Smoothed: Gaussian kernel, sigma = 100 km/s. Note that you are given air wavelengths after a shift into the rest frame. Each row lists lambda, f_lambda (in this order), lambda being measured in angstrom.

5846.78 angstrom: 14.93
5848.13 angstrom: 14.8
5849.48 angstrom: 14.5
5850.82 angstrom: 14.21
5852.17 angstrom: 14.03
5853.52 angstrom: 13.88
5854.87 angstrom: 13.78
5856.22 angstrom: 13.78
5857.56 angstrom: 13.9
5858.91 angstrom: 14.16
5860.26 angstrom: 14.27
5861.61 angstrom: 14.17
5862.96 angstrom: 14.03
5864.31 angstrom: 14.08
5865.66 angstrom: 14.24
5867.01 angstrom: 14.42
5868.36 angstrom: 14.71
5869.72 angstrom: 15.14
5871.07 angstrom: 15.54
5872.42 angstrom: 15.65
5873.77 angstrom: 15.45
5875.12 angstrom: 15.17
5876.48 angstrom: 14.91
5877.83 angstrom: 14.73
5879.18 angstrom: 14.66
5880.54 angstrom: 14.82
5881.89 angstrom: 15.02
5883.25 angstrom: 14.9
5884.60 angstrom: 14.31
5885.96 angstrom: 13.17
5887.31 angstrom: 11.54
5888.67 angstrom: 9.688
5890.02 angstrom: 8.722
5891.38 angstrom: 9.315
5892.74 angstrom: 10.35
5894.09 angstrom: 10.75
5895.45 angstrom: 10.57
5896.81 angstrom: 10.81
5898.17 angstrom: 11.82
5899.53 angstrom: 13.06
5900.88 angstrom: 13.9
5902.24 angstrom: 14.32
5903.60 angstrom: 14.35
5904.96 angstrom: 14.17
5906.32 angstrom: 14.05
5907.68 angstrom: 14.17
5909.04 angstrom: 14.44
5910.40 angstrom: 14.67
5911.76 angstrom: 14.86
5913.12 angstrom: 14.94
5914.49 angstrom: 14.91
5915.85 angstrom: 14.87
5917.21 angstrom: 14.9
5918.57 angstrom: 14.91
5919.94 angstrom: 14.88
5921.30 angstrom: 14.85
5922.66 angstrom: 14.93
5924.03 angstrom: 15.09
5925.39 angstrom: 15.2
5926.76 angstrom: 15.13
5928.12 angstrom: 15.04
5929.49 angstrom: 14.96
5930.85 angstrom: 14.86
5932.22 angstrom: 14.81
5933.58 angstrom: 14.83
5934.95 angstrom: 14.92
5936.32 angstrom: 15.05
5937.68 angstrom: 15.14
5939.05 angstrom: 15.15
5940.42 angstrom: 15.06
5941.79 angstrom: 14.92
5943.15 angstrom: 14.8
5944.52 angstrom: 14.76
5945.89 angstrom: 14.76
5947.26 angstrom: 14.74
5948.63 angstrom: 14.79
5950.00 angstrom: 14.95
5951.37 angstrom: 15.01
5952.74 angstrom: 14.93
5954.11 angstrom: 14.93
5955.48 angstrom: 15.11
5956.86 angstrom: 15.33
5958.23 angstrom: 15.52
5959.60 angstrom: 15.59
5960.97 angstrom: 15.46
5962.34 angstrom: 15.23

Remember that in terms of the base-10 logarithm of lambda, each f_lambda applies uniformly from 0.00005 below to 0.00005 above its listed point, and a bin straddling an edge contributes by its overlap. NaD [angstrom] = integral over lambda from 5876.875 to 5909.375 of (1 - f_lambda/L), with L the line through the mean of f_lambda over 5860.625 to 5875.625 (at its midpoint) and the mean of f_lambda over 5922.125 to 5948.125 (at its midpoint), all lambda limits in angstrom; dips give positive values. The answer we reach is 4.42 angstrom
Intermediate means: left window 14.8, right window 15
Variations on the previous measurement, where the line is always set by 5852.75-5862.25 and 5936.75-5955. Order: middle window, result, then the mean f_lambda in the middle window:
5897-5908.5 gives 0.7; 13.6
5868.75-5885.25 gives -1.0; 15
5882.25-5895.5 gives 2.6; 11.5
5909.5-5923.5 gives -0.2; 14.9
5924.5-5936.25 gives -0.2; 15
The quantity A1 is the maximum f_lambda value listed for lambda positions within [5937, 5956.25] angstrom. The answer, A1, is 15.15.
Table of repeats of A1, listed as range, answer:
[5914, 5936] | 15.2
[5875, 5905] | 15.17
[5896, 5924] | 14.94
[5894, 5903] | 14.32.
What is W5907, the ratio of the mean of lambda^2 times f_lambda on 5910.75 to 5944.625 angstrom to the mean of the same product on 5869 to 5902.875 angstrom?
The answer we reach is 1.16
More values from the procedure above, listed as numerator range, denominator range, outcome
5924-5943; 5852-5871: 1.08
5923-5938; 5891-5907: 1.23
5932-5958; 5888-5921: 1.16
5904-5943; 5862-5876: 1.02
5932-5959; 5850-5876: 1.07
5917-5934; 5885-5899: 1.41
